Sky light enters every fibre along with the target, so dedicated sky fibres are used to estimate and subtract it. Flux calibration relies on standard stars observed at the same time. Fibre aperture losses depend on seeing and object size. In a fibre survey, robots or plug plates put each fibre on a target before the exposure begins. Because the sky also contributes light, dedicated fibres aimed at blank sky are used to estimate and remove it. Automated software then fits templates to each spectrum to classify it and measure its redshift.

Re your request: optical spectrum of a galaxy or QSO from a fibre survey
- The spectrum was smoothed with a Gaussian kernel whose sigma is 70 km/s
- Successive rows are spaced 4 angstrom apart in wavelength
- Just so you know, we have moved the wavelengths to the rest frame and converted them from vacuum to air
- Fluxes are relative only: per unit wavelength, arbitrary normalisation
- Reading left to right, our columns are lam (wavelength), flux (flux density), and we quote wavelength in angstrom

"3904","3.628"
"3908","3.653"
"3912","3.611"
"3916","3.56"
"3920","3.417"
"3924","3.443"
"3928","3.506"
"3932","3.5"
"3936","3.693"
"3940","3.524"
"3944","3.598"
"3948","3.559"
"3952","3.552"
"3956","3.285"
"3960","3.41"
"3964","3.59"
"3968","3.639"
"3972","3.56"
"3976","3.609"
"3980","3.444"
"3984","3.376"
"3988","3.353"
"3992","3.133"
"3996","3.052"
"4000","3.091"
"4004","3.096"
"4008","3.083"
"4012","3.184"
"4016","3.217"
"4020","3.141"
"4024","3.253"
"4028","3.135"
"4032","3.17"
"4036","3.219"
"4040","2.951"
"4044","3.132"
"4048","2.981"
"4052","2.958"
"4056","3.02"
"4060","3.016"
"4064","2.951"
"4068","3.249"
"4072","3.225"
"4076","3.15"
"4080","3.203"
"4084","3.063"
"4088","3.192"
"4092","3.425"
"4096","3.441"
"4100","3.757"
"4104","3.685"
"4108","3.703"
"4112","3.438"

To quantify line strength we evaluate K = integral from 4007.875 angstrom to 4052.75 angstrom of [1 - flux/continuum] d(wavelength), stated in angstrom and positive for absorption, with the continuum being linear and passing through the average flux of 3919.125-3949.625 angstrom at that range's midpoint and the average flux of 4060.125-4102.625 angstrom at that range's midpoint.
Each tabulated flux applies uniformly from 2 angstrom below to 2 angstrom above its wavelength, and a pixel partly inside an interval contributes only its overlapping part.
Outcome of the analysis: 3.1 angstrom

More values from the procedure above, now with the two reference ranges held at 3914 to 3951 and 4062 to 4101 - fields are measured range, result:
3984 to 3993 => 0.38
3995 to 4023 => 2.14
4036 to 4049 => 1.06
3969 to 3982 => -0.35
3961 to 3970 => -0.31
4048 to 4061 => 1.22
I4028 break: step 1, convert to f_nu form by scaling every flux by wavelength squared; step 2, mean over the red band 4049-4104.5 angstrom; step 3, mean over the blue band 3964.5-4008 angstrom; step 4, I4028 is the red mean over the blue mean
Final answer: 1.0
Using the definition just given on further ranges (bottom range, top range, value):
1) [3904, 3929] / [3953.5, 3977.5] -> 1.02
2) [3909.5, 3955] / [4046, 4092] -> 0.94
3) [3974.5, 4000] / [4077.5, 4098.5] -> 1.04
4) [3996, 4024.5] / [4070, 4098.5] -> 1.07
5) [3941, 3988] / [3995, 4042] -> 0.92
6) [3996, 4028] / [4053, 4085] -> 1.02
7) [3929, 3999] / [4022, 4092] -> 0.94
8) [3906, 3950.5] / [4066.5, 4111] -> 1.03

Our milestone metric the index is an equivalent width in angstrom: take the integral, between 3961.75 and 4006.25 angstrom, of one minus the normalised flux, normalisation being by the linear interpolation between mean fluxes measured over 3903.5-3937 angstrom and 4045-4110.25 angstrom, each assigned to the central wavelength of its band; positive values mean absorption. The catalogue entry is 0.9 angstrom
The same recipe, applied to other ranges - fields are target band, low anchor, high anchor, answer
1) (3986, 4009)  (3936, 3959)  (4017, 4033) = 1.1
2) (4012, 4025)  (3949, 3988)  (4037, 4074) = 0.2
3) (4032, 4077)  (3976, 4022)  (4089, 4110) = 4.4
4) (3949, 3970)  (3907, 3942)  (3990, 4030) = -0.8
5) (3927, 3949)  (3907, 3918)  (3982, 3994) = -0.4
